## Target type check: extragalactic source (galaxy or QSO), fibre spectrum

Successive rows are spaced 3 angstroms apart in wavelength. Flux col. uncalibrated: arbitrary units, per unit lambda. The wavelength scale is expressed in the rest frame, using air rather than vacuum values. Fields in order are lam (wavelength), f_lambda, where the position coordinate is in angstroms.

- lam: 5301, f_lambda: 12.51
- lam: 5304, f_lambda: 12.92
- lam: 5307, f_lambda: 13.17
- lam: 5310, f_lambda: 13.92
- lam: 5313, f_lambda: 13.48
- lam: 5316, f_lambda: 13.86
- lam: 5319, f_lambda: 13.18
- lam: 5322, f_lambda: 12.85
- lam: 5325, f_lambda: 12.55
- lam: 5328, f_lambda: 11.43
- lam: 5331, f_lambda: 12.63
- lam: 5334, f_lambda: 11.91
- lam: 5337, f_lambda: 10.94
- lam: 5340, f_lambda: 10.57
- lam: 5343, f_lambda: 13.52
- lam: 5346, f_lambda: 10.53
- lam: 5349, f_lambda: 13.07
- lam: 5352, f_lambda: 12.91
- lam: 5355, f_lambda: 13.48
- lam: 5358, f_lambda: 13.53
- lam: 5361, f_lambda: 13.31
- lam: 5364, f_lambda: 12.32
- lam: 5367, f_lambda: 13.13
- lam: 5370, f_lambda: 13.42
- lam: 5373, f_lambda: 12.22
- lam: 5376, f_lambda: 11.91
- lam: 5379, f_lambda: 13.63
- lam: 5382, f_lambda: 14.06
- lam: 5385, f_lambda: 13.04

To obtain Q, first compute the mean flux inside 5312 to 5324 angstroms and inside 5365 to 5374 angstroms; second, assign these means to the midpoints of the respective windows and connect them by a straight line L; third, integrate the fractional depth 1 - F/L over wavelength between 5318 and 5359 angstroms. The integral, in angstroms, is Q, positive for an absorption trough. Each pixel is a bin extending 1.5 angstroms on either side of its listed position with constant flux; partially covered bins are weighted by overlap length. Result 2.5 angstroms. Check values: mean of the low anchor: 13.3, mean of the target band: 12.3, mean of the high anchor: 12.9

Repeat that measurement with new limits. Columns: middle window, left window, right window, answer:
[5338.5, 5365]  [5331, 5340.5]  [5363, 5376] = -1.21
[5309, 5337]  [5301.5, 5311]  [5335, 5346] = -0.77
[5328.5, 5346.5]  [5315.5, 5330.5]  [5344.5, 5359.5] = 1.37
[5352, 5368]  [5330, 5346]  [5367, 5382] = -0.84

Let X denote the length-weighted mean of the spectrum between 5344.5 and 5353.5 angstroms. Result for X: 12.2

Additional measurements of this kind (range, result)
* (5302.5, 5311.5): 13.3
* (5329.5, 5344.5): 11.9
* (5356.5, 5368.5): 13.1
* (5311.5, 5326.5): 13.2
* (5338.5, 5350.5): 11.9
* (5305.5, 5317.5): 13.6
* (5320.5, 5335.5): 12.3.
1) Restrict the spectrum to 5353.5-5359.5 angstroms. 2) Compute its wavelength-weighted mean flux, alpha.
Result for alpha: 13.5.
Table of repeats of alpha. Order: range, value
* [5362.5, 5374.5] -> 12.8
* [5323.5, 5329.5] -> 12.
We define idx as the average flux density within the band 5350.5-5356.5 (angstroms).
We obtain 13.2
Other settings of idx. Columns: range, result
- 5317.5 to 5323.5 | 13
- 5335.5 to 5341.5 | 10.8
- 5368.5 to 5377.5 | 12.5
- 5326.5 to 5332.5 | 12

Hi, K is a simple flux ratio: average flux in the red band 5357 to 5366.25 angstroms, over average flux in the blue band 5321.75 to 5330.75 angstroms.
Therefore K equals 1.1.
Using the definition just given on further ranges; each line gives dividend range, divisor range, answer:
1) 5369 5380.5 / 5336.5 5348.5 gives 1.10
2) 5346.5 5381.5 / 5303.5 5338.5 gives 1.02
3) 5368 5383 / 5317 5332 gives 1.04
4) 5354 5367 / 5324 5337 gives 1.10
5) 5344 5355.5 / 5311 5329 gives 0.96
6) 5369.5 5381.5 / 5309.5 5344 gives 1.03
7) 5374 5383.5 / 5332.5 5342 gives 1.17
